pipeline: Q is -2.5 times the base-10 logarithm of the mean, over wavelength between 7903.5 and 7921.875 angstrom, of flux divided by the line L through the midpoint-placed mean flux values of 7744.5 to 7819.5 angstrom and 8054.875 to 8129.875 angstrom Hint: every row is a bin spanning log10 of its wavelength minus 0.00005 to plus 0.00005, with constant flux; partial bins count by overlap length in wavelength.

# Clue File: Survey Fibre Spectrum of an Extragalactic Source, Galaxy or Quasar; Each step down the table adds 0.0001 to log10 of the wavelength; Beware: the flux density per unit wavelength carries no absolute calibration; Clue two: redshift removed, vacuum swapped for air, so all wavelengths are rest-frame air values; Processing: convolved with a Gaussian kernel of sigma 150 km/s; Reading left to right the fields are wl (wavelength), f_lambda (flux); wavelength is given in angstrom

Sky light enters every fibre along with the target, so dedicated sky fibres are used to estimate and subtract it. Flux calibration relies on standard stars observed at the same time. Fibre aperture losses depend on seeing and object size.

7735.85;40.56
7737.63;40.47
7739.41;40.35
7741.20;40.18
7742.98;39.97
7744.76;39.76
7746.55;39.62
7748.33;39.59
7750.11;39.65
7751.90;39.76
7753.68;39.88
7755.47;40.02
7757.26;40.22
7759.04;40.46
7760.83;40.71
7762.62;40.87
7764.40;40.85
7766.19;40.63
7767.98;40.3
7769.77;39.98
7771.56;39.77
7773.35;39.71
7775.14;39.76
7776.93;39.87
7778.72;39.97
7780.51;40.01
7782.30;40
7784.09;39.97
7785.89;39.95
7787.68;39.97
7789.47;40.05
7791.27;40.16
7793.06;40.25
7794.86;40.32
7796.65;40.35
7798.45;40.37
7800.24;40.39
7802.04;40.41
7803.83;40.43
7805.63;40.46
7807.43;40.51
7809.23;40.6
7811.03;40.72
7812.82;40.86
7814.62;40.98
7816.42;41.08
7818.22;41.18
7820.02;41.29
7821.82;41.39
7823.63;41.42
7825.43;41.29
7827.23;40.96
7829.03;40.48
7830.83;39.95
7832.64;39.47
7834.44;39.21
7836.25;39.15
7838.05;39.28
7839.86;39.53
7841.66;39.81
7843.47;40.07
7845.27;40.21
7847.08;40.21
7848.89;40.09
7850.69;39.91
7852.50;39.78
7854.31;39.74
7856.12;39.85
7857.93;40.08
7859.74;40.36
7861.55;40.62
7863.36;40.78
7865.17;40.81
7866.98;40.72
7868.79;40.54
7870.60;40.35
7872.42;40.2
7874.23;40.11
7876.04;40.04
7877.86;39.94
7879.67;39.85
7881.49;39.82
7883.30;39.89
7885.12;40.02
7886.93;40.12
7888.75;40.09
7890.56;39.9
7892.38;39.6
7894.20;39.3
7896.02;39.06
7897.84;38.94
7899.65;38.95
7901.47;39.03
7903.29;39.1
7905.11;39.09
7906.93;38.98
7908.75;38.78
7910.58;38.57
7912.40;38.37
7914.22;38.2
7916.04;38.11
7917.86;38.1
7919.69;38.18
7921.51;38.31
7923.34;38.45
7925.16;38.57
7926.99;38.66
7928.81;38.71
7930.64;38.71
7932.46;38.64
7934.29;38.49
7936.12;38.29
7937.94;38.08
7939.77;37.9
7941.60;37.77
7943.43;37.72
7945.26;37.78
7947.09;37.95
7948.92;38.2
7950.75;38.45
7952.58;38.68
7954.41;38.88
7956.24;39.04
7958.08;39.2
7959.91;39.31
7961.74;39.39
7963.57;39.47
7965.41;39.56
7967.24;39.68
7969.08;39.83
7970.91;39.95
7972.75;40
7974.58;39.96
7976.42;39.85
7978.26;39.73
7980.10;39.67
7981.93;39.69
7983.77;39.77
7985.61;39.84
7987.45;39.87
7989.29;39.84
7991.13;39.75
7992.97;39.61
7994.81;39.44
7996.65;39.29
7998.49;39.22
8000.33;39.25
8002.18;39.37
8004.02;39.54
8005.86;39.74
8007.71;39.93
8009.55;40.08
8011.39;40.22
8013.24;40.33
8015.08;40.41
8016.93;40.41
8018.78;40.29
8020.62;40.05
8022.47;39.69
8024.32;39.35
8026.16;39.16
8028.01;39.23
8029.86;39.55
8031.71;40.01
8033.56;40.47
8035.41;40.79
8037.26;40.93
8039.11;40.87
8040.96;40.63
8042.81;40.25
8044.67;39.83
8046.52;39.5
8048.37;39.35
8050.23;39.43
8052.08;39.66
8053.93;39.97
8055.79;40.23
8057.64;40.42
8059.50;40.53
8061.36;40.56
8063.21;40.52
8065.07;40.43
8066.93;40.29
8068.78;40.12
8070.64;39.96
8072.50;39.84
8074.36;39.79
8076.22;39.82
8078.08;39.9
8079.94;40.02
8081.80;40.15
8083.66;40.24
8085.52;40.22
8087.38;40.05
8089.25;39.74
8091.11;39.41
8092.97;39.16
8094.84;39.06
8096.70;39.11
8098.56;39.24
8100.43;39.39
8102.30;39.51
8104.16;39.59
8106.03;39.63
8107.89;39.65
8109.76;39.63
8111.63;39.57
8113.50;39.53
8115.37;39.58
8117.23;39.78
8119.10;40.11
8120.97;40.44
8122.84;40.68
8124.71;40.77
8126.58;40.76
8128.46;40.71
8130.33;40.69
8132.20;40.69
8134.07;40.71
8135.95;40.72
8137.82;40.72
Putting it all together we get 0.05 mag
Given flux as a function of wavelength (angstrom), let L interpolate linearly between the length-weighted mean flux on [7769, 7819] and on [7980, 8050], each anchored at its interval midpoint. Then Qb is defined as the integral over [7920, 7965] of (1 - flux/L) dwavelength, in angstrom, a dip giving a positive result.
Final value 1.7 angstrom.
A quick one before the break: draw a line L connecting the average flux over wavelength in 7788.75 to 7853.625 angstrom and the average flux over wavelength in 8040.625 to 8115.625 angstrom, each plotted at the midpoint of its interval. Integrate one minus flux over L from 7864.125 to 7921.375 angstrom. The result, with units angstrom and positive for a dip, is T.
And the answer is 1.1 angstrom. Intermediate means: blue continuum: 40.3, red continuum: 39.8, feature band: 39.4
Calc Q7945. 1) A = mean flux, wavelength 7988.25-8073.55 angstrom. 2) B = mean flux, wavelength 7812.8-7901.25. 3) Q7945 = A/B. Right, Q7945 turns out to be 1.00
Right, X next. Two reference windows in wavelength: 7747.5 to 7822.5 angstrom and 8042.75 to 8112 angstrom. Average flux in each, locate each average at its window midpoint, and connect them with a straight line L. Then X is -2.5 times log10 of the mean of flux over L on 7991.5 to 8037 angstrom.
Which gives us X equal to 0.00 mag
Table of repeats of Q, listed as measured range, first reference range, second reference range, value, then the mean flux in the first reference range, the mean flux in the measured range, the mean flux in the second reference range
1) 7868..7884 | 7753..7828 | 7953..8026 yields 0.00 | 40.4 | 40.1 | 39.7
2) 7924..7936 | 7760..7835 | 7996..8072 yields 0.04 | 40.4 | 38.6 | 40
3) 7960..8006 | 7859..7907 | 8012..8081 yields 0.01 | 39.9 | 39.6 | 40.1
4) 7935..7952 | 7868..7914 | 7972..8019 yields 0.05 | 39.5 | 38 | 39.8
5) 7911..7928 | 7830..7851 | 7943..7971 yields 0.02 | 39.7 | 38.4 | 38.9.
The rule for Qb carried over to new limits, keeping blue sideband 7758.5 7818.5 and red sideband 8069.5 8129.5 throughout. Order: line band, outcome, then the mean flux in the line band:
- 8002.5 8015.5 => 0.0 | 40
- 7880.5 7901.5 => 0.3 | 39.6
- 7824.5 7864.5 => 0.2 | 40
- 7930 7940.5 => 0.5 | 38.4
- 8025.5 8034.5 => 0.1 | 39.7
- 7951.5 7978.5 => 0.4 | 39.5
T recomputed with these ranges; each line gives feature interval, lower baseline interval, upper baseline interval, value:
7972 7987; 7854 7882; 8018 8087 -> 0.1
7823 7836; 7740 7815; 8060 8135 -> 0.0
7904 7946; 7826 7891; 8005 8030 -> 1.7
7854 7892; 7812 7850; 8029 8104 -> 0.1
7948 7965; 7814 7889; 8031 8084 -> 0.5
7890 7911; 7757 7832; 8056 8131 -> 0.6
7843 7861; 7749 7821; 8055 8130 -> 0.1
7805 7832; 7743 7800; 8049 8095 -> -0.5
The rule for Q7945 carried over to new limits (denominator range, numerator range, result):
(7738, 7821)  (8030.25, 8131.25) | 0.99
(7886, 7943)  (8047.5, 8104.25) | 1.03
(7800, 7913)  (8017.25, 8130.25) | 1.00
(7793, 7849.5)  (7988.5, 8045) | 0.99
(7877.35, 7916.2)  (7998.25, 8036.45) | 1.02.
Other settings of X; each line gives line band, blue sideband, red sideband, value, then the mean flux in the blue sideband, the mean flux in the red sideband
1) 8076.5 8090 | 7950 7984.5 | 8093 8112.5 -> -0.02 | 39.5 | 39.4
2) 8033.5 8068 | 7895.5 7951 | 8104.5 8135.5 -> -0.02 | 38.5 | 40.2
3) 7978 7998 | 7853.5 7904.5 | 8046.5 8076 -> 0.01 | 39.9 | 40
